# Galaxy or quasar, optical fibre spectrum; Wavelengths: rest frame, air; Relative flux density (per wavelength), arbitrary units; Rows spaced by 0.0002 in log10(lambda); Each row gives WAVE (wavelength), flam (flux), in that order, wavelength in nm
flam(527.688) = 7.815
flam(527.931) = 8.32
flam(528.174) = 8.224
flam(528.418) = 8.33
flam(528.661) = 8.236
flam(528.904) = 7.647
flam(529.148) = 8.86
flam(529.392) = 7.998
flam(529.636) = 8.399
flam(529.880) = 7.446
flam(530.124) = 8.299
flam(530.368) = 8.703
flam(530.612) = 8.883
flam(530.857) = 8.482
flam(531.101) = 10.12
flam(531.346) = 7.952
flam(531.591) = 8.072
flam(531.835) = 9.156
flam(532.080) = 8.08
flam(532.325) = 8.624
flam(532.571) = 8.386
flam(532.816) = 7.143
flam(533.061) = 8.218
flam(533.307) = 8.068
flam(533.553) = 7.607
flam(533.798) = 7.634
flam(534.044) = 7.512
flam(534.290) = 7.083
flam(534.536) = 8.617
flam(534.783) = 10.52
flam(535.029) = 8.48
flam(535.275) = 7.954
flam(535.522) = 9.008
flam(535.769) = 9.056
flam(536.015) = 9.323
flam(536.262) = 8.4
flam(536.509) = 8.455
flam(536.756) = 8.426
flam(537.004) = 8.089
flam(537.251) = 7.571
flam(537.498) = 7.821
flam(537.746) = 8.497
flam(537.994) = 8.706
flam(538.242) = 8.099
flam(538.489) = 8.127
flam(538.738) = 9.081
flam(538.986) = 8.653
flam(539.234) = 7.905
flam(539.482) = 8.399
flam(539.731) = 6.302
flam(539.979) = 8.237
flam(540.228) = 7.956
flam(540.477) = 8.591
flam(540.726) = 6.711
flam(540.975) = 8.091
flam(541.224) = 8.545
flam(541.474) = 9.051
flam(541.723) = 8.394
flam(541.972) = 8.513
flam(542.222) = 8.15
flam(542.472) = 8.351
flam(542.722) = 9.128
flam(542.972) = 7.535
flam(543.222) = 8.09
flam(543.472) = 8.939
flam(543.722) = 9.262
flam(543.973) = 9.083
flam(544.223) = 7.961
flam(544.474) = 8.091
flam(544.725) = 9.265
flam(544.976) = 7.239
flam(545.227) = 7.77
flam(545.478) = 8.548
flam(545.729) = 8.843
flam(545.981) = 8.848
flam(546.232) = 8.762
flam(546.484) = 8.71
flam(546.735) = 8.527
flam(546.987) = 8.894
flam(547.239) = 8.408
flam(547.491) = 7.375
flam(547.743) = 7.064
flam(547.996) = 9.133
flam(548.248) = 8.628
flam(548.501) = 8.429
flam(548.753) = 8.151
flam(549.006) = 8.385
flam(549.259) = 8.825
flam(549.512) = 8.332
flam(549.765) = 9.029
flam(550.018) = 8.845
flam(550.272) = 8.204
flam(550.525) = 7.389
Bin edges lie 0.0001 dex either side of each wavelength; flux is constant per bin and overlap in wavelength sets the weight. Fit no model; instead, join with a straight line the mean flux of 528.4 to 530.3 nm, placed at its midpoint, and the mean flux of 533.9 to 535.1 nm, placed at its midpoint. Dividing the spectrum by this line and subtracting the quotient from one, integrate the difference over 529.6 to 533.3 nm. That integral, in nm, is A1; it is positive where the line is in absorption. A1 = -0.05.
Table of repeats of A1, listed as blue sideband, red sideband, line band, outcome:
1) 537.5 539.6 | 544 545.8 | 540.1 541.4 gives 0.052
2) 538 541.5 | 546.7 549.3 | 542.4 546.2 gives -0.111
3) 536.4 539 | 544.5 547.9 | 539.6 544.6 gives 0.039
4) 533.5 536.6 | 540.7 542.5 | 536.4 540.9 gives 0.152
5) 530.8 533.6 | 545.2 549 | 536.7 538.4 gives 0.042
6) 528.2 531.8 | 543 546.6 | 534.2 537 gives -0.073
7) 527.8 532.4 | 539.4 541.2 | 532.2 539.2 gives -0.226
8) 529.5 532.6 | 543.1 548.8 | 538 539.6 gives 0.014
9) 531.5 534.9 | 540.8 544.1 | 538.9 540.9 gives 0.141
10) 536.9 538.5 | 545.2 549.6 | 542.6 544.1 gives -0.065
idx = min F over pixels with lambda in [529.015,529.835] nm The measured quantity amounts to 7.998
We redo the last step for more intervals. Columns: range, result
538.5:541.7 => 6.302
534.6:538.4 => 7.571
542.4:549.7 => 7.064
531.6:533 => 7.143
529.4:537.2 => 7.083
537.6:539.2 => 8.099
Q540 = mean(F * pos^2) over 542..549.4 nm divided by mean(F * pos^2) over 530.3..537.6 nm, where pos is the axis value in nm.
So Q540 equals 1.05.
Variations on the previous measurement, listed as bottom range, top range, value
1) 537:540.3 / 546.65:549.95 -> 1.07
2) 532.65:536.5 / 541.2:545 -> 1.06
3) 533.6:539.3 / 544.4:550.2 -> 1.05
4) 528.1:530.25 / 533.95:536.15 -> 1.08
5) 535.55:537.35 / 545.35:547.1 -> 1.06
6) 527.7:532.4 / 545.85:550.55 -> 1.07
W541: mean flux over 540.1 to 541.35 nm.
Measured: 7.97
